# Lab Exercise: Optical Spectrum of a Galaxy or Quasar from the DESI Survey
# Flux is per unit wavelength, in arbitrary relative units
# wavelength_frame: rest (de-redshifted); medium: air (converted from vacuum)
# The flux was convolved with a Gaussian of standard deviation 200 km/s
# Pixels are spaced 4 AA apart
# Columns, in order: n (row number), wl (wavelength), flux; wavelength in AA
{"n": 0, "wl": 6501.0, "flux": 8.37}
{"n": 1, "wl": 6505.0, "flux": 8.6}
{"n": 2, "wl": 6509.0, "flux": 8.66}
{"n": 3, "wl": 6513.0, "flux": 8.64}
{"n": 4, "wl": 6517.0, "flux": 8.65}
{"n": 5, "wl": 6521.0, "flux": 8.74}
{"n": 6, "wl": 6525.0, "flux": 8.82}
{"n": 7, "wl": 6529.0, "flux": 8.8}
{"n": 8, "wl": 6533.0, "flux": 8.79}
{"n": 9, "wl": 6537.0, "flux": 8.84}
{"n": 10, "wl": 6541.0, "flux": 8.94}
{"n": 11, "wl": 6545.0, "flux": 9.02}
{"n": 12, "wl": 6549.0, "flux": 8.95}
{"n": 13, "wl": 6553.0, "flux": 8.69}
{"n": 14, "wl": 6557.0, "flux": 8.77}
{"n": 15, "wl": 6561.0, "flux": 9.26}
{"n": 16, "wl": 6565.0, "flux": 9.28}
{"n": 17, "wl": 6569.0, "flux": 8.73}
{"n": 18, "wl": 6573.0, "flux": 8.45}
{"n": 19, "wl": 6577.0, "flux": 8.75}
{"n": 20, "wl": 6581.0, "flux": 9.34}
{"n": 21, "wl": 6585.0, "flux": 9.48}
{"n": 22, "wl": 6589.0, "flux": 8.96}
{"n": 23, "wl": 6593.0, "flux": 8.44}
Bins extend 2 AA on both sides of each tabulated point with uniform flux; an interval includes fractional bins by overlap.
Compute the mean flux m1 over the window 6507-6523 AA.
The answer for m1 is 8.67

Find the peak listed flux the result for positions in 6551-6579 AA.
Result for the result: 9.28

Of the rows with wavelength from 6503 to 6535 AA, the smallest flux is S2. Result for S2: 8.6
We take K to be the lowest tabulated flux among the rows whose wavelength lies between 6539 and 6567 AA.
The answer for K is 8.69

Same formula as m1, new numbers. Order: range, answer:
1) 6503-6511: 8.63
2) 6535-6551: 8.94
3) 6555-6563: 9.02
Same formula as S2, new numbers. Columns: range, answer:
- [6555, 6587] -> 8.45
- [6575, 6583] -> 8.75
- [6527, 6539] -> 8.79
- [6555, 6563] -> 8.77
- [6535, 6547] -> 8.84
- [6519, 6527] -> 8.74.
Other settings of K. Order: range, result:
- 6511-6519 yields 8.64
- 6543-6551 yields 8.95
